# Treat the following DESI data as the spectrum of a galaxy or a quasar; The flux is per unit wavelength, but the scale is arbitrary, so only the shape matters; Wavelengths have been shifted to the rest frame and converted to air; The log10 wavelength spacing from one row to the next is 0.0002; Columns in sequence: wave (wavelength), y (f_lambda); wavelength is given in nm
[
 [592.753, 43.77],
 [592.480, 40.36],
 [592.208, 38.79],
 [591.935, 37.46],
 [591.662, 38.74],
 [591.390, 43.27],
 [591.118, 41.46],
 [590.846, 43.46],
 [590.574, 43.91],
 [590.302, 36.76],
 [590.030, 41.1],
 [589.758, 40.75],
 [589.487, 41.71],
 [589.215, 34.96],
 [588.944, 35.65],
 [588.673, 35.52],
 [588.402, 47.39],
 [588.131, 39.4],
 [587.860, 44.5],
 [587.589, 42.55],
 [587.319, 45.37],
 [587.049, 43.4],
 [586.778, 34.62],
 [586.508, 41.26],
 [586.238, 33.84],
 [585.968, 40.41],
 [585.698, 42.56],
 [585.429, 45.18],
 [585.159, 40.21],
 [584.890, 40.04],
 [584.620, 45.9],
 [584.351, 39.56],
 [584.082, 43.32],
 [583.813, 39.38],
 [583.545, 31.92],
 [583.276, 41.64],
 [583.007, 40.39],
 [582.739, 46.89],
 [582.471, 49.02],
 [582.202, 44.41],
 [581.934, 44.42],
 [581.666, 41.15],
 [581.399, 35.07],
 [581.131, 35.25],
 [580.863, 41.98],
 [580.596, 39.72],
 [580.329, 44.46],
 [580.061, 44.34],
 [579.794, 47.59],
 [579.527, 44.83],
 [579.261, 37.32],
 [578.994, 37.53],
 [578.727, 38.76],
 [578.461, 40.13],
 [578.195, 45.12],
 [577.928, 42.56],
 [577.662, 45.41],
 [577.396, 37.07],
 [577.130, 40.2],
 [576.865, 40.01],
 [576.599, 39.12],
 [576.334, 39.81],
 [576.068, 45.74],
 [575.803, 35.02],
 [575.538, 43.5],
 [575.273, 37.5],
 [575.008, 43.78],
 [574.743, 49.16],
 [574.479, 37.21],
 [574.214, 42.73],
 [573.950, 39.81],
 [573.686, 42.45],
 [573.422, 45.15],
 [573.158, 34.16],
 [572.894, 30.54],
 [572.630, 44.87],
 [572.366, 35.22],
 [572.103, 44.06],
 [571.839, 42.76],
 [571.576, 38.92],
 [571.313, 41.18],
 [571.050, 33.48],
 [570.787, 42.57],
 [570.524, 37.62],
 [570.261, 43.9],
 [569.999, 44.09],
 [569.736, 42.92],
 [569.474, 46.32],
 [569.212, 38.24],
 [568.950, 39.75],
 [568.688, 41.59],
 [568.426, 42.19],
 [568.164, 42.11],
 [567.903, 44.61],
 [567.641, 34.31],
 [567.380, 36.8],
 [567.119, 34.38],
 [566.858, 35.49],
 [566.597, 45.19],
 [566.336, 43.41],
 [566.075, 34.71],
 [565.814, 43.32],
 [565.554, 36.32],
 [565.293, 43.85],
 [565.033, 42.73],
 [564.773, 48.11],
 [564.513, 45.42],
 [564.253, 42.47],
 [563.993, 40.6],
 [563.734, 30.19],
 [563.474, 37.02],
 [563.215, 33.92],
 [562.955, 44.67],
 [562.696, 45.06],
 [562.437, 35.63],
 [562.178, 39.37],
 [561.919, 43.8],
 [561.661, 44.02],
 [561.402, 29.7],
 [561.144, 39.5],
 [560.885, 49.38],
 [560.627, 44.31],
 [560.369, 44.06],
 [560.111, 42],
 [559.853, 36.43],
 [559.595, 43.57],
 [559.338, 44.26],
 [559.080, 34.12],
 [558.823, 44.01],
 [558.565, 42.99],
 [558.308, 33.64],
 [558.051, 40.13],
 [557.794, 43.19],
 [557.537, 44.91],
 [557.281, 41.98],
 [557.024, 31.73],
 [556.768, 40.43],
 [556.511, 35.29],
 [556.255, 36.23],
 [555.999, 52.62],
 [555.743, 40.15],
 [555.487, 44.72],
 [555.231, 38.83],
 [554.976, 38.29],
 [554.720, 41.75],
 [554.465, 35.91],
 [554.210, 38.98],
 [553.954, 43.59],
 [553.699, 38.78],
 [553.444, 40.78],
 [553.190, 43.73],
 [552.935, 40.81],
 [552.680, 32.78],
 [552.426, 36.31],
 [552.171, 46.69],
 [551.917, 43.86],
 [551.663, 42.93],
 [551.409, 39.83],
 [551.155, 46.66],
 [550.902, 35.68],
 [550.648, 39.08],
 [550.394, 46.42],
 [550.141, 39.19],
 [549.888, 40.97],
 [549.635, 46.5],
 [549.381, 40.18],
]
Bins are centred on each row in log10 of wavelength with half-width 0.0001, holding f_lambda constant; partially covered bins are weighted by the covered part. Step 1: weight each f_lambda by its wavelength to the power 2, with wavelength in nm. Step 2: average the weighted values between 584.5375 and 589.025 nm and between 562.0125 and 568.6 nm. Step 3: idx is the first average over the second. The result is 1.10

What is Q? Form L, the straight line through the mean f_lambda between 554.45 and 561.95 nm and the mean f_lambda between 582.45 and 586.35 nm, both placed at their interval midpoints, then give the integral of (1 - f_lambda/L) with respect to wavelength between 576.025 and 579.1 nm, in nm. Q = 0.02 nm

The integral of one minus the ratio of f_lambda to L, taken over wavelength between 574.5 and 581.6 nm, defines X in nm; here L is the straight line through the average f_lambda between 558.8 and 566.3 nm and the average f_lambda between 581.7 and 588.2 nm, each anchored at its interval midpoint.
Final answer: 0.05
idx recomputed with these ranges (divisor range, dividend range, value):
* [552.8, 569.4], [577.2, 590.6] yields 1.10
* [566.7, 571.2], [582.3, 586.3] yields 1.09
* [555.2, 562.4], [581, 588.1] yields 1.10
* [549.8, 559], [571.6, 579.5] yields 1.08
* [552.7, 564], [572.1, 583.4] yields 1.10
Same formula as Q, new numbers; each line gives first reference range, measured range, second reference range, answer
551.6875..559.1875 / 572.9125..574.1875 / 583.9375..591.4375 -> 0.03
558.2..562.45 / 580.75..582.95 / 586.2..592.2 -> -0.09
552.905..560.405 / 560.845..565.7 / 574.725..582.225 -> 0.04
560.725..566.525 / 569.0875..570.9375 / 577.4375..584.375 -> -0.05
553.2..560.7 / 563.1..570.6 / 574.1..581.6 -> 0.08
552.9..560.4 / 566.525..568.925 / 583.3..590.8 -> 0.06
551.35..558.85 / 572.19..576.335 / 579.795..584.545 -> 0.08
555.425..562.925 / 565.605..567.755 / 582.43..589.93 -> 0.13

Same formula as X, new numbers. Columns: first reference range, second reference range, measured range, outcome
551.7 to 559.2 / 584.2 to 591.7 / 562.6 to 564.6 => 0.04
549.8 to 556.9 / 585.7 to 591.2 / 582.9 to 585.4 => 0.00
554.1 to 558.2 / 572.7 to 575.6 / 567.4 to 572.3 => -0.06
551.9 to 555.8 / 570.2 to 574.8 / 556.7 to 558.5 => 0.03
